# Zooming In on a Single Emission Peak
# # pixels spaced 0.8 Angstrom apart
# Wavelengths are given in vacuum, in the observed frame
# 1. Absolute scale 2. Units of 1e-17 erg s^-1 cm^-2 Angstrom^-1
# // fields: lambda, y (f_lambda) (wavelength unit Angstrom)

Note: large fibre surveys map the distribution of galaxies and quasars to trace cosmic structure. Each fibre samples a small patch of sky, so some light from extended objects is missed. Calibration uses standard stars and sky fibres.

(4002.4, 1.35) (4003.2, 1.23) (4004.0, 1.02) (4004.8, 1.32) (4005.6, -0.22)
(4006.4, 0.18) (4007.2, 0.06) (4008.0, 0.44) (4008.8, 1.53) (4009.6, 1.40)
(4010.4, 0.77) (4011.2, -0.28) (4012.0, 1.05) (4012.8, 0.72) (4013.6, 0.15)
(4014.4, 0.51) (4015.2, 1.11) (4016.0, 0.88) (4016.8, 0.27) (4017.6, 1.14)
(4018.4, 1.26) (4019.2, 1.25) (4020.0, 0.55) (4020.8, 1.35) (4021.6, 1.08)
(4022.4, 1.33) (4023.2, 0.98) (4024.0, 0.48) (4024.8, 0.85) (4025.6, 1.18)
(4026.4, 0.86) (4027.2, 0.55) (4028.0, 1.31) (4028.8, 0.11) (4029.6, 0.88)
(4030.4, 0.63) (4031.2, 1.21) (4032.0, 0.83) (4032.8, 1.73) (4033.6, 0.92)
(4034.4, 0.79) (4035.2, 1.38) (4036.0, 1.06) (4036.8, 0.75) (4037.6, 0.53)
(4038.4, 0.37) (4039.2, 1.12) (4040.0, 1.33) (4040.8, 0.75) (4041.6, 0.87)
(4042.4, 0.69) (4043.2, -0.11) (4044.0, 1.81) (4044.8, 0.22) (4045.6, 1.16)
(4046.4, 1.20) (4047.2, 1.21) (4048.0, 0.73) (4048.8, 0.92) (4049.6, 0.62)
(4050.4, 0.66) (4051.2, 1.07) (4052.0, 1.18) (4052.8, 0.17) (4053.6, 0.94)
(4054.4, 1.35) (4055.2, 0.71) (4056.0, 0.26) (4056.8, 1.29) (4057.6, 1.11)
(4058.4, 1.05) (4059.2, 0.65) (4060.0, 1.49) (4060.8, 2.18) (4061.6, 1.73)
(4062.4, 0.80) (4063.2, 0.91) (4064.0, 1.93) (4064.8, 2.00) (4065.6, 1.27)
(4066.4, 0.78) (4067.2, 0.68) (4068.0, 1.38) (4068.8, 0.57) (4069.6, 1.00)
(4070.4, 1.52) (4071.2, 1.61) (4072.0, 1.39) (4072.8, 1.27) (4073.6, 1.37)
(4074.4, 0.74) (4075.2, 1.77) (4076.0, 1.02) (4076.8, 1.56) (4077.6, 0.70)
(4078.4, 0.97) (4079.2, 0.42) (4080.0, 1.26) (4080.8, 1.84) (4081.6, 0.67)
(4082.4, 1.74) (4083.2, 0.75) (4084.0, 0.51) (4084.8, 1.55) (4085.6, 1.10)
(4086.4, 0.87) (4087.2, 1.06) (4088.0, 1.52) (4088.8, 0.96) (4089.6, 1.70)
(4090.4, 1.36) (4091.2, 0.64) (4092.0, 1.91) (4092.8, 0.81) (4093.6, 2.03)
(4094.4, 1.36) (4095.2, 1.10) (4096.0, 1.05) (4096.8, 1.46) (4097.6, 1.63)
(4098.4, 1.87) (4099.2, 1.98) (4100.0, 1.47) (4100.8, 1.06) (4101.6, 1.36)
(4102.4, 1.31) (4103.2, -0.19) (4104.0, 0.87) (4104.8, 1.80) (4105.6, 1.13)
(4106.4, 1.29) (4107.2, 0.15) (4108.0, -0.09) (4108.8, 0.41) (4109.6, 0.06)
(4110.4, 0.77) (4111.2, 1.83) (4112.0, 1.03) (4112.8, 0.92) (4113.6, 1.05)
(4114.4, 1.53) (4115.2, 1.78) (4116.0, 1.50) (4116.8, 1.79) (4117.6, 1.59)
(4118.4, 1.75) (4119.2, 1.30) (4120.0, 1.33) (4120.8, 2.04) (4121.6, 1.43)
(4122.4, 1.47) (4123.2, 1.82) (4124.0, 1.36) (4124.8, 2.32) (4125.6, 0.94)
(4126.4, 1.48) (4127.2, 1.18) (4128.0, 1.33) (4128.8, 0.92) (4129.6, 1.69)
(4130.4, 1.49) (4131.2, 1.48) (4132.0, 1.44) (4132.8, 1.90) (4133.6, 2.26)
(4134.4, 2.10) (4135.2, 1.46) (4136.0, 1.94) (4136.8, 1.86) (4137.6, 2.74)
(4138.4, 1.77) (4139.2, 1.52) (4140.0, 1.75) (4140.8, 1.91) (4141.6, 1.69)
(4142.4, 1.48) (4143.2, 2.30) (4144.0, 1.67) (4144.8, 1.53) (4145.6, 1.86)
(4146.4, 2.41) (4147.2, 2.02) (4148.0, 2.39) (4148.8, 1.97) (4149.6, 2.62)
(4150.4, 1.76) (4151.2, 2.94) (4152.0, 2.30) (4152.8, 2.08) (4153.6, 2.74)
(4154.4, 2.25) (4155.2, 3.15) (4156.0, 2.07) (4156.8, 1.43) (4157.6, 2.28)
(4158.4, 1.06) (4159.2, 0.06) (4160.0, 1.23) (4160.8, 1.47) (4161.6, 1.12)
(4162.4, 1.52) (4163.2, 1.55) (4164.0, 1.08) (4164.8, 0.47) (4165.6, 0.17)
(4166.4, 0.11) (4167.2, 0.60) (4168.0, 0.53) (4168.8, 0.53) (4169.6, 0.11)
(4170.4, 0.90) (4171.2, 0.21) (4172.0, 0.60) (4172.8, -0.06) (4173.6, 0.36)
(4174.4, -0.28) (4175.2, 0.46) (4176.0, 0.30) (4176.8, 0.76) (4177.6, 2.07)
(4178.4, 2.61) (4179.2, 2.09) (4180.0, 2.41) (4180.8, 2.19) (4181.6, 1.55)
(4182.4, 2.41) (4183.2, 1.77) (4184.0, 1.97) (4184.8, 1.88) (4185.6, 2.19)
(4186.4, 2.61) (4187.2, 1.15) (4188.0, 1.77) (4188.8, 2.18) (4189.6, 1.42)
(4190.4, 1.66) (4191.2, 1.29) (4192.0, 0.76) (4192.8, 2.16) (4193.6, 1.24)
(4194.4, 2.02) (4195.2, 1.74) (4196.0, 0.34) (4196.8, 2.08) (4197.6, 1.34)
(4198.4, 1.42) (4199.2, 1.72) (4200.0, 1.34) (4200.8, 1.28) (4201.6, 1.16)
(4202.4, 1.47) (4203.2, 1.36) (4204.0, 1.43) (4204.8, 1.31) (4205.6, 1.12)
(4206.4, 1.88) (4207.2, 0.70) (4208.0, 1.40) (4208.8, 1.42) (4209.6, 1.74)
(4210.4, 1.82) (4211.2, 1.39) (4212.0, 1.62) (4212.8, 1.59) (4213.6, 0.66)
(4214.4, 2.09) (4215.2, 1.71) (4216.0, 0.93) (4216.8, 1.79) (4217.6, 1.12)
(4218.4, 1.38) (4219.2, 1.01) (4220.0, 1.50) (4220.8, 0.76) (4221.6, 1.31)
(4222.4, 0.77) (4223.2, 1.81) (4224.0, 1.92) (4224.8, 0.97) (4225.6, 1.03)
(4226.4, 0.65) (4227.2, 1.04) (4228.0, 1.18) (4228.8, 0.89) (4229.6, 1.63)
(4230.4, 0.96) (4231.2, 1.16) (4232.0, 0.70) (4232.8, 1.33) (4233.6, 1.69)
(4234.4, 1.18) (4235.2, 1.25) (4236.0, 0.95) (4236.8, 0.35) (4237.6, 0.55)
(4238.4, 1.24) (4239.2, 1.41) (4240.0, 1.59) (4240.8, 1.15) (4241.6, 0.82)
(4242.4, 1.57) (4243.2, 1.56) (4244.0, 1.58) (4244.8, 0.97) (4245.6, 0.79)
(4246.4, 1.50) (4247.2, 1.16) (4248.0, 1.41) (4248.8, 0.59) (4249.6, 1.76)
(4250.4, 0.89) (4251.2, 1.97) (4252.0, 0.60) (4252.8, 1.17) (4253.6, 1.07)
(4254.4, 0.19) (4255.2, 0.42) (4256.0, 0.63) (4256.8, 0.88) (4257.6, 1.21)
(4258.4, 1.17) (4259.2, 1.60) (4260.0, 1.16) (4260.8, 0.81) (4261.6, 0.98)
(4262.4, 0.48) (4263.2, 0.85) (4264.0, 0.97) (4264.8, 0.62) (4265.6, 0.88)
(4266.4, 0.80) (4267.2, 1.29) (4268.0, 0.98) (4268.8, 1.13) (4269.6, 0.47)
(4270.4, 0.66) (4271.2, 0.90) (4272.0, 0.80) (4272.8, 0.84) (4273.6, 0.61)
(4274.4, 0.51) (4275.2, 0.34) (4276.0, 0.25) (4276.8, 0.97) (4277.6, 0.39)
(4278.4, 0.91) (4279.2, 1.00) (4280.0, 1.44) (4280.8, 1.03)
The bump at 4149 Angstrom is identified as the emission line C IV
